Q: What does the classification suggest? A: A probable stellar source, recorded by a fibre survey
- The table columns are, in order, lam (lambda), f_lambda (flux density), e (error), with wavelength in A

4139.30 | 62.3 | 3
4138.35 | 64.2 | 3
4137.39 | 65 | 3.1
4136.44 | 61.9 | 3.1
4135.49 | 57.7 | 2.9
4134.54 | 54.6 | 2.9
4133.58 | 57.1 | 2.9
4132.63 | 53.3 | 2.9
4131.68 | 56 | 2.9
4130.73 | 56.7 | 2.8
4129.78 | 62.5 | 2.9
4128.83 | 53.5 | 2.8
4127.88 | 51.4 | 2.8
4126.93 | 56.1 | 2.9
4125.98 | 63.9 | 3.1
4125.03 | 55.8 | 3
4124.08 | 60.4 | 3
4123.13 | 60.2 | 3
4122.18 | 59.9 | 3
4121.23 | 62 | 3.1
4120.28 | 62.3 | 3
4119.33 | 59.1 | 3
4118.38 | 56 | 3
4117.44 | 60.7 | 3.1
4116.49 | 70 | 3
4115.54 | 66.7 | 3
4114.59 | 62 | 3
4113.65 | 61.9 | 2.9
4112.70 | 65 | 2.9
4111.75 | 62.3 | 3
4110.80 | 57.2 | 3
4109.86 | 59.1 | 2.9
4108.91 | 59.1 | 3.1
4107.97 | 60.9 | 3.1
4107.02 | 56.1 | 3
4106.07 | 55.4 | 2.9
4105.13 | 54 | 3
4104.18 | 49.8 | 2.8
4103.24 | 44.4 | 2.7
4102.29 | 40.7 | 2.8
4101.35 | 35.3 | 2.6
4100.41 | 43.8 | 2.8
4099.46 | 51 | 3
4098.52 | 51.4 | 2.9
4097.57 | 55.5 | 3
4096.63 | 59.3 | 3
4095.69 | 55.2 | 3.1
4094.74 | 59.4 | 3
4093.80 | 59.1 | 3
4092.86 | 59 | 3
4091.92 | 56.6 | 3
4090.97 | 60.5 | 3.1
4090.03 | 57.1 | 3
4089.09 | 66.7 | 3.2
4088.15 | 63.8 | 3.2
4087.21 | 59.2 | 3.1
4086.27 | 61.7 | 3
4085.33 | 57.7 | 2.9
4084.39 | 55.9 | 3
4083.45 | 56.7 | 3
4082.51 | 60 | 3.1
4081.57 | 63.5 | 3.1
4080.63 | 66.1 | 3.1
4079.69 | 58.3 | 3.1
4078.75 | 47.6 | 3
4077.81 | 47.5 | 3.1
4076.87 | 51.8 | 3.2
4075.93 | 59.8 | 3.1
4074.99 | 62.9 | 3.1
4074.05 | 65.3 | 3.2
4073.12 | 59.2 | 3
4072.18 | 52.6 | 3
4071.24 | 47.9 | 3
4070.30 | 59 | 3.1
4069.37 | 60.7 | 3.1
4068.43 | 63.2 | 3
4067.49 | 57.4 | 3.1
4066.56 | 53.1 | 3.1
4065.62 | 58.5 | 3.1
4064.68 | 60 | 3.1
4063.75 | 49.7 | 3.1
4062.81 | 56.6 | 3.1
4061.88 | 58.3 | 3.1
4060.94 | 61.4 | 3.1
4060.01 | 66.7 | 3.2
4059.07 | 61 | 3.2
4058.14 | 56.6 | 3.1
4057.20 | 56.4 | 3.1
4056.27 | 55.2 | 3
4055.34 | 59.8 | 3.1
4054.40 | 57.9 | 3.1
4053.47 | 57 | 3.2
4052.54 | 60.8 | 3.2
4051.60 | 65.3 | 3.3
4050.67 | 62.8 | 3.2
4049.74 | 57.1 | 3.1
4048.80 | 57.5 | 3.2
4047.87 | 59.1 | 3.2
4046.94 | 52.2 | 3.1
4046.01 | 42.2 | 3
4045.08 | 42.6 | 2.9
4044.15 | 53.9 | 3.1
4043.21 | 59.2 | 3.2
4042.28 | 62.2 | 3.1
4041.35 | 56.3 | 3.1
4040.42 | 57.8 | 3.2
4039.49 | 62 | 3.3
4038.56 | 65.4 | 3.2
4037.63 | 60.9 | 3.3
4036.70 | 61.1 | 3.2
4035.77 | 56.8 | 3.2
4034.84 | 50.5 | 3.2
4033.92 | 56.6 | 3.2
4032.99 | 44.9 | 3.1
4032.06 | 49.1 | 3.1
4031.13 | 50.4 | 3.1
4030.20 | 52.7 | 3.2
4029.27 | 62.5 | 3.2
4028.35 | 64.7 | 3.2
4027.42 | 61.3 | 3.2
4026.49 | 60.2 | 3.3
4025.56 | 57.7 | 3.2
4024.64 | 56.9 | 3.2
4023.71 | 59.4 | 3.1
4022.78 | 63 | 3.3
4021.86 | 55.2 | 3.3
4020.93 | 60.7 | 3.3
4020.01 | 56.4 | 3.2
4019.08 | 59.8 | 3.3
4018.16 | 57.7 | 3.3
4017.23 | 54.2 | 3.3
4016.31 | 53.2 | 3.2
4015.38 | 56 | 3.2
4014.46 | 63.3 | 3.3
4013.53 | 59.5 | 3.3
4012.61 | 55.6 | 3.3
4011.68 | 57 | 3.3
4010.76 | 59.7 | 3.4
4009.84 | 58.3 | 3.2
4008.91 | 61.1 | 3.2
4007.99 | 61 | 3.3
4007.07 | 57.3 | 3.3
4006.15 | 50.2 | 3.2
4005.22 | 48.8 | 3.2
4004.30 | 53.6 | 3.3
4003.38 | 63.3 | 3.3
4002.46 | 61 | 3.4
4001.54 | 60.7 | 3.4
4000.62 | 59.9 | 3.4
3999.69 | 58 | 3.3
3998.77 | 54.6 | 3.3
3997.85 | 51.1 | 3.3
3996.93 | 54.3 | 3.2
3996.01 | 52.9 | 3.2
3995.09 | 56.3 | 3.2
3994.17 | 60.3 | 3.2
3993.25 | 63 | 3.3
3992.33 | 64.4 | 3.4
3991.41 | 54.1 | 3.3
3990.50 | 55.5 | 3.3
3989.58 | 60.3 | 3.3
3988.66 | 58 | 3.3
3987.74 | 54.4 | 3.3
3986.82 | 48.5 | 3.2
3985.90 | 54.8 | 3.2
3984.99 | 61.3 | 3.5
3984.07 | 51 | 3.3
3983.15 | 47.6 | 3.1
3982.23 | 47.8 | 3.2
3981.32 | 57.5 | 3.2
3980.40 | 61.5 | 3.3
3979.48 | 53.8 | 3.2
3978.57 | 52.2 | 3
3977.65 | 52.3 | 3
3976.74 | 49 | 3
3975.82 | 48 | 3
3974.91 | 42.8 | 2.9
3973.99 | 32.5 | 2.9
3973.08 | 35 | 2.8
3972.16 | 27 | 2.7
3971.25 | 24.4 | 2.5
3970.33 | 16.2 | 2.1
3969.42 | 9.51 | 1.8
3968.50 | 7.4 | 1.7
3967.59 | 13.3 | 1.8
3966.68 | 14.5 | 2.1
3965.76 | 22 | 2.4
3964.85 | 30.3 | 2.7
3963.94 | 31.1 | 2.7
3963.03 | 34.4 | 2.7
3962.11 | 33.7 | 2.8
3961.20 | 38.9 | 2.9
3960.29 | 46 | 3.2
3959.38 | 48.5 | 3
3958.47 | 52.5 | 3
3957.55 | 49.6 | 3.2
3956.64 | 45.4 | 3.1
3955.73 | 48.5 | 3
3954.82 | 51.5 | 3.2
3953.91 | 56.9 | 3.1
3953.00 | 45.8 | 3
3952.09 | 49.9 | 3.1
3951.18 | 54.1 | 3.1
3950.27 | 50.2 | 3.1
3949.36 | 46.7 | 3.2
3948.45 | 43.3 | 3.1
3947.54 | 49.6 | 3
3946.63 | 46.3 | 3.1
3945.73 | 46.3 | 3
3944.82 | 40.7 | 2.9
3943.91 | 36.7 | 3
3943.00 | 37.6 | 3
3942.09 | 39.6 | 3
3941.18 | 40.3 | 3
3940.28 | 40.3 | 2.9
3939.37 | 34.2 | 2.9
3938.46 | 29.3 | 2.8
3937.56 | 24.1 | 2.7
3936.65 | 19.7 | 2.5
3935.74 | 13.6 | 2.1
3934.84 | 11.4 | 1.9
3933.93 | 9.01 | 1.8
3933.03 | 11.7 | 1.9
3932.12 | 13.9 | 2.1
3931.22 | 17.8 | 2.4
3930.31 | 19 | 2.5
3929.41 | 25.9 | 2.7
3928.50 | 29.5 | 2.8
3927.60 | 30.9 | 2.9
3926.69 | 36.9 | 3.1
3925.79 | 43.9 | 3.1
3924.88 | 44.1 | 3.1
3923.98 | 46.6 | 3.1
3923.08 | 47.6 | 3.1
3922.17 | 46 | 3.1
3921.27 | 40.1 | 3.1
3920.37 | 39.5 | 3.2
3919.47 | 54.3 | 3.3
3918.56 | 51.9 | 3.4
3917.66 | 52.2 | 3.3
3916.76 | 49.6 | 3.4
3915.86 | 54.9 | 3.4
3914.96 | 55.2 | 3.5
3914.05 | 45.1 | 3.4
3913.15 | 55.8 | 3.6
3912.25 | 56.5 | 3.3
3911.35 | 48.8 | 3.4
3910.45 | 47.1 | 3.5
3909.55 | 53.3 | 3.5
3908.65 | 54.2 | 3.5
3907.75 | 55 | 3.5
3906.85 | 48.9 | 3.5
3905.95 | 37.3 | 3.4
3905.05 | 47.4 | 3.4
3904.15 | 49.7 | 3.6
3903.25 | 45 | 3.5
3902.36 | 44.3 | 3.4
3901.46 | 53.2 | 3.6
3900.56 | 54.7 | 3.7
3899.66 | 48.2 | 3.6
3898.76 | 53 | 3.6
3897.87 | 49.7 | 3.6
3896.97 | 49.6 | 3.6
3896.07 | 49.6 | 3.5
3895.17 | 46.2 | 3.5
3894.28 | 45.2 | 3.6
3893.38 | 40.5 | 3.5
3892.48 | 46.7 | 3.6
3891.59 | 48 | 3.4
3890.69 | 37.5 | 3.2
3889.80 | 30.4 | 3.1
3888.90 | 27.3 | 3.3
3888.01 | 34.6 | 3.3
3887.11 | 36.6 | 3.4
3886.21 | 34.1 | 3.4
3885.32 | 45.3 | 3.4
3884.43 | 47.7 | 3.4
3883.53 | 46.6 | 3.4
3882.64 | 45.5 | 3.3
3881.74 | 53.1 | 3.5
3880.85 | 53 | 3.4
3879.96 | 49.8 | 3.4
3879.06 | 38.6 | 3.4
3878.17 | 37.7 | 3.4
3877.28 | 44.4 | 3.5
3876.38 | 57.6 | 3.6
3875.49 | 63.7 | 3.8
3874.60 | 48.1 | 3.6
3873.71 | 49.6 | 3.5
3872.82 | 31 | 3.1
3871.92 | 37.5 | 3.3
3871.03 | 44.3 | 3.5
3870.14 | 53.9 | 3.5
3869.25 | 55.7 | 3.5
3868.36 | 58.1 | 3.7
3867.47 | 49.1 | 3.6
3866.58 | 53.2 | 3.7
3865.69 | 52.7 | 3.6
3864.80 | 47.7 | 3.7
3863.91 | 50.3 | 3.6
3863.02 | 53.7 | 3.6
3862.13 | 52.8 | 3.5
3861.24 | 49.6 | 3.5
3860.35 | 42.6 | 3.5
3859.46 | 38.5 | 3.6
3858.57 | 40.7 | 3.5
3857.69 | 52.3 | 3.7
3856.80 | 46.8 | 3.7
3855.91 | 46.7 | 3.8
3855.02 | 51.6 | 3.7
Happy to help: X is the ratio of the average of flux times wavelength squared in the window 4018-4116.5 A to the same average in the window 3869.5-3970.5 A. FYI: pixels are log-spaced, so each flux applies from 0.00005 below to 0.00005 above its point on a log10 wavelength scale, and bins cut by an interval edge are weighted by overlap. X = 1.5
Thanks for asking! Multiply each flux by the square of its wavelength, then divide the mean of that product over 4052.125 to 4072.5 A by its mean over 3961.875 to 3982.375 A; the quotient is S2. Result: 1.75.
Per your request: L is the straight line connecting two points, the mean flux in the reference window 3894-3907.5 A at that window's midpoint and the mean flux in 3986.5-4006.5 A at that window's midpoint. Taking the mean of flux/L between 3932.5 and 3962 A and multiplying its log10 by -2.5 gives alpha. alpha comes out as 0.32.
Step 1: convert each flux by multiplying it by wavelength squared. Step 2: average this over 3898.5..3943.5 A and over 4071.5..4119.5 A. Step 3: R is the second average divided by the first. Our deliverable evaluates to 1.6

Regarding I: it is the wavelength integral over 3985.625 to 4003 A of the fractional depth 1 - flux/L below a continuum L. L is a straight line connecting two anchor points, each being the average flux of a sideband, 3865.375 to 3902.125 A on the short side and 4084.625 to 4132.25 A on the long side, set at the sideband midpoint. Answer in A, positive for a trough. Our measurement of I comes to -1.7 A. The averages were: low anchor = 46.3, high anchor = 57.5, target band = 57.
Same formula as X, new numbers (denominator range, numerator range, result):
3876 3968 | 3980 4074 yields 1.45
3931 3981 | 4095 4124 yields 1.69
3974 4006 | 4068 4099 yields 1.11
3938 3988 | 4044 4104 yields 1.44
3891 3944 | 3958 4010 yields 1.19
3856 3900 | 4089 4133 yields 1.39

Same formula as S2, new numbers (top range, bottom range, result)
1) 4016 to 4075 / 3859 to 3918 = 1.31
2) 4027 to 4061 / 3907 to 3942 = 1.59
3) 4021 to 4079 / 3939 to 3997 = 1.35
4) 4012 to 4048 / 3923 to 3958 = 1.62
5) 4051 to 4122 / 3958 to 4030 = 1.20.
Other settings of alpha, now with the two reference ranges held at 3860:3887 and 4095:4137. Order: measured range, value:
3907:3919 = -0.057 mag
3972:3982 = 0.103 mag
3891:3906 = 0.029 mag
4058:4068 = -0.064 mag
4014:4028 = -0.097 mag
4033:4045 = -0.068 mag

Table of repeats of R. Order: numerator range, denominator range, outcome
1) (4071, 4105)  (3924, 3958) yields 1.65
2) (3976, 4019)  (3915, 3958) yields 1.49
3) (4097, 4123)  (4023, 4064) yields 1.02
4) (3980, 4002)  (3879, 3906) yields 1.31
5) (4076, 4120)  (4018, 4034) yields 1.03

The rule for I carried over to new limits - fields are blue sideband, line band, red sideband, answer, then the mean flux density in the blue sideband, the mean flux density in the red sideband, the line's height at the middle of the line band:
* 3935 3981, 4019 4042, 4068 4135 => -4.70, 38.2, 57.4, 47.9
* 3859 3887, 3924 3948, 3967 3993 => 7.84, 47.8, 44.3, 45.7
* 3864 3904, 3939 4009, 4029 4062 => 8.08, 46.4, 57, 52.3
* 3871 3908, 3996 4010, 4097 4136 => -1.57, 45.3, 56.6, 51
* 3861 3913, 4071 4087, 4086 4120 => -0.42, 47.3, 57.1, 56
